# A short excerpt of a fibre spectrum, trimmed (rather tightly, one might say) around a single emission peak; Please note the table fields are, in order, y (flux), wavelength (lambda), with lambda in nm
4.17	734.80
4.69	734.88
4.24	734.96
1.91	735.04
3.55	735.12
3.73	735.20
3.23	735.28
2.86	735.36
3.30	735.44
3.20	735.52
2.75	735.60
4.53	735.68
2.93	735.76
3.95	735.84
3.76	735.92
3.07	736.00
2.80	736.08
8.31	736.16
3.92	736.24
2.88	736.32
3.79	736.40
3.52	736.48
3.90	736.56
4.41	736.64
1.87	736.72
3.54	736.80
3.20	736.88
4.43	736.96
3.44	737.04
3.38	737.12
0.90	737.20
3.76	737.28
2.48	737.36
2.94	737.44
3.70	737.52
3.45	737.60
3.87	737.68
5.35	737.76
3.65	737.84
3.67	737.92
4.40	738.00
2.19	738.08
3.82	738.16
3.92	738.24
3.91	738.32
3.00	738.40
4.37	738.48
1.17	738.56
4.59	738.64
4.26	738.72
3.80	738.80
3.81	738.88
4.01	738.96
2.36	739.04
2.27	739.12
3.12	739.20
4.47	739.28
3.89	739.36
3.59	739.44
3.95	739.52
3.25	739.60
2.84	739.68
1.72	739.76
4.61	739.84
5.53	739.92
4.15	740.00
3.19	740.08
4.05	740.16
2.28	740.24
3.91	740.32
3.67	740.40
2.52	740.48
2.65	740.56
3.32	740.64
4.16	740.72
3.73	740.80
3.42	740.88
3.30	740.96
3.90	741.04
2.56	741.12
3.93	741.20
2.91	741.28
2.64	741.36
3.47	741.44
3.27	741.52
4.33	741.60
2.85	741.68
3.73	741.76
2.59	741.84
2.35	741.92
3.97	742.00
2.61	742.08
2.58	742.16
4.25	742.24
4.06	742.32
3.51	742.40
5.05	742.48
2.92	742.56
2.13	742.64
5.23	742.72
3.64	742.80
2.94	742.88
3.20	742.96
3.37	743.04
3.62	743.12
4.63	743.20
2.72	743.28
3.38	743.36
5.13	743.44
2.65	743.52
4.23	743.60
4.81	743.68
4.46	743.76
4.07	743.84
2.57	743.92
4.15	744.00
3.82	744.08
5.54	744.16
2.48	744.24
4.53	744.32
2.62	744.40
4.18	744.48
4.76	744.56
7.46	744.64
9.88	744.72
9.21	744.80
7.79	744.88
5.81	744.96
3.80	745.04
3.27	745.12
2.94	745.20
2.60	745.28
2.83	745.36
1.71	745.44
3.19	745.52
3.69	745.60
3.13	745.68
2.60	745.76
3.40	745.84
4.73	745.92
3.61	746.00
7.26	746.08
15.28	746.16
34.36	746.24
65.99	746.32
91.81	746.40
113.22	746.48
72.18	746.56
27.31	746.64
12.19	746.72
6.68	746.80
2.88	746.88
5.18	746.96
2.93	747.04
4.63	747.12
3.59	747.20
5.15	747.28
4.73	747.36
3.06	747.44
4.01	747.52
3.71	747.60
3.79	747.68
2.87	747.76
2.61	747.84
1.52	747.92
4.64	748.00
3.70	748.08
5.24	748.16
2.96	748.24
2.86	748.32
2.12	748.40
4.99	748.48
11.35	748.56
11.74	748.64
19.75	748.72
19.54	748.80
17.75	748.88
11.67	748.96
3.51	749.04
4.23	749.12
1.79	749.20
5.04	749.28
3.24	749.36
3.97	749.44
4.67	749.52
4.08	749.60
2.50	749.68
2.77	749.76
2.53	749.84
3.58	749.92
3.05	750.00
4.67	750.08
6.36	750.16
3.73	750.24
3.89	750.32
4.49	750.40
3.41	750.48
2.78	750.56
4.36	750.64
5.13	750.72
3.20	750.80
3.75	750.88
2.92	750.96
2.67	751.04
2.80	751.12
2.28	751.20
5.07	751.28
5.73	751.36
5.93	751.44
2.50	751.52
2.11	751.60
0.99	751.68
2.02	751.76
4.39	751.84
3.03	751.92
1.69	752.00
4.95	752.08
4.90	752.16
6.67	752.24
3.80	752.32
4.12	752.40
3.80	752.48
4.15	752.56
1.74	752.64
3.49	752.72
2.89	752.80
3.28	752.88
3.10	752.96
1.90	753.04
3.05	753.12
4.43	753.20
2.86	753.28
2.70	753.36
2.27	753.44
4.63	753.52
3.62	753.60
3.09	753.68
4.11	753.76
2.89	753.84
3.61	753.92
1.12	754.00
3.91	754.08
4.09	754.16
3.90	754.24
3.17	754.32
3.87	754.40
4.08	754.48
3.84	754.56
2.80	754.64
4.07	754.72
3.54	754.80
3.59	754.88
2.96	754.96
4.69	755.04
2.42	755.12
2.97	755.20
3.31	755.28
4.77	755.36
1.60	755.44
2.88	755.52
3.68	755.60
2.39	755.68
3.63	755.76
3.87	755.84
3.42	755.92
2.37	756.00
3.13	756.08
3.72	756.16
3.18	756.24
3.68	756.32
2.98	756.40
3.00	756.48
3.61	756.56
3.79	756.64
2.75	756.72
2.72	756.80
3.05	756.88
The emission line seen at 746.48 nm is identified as H-alpha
